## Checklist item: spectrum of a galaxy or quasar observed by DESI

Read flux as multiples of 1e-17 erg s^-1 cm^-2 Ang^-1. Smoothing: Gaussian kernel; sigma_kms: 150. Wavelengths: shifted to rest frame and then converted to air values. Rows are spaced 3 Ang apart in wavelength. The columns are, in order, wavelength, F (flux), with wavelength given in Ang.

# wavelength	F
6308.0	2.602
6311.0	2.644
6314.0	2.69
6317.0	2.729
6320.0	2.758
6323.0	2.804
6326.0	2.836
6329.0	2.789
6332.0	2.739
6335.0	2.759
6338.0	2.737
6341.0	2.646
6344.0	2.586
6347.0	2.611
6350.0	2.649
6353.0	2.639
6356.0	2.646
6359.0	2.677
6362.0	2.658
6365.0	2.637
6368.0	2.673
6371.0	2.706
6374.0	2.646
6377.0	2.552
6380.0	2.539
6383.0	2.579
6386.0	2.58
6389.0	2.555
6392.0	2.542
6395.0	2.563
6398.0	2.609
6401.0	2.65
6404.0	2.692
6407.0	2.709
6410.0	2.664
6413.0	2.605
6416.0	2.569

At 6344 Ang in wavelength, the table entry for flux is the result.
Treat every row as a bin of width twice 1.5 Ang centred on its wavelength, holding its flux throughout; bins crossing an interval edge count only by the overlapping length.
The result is 2.586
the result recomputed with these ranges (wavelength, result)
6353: 2.639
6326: 2.836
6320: 2.758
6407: 2.709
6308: 2.602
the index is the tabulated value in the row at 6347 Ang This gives 2.611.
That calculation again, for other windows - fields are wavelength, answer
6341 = 2.646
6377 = 2.552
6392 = 2.542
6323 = 2.804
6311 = 2.644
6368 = 2.673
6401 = 2.65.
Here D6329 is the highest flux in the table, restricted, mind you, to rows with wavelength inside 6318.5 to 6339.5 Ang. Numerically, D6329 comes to 2.836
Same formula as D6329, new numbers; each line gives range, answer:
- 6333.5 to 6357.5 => 2.759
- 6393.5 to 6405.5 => 2.692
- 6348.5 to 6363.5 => 2.677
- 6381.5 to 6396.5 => 2.58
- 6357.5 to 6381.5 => 2.706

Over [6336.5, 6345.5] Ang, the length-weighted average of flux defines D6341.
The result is 2.66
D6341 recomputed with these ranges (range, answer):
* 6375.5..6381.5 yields 2.55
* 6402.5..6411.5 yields 2.69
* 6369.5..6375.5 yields 2.68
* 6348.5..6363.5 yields 2.65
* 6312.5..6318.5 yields 2.71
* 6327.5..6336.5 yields 2.76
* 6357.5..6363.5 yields 2.67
